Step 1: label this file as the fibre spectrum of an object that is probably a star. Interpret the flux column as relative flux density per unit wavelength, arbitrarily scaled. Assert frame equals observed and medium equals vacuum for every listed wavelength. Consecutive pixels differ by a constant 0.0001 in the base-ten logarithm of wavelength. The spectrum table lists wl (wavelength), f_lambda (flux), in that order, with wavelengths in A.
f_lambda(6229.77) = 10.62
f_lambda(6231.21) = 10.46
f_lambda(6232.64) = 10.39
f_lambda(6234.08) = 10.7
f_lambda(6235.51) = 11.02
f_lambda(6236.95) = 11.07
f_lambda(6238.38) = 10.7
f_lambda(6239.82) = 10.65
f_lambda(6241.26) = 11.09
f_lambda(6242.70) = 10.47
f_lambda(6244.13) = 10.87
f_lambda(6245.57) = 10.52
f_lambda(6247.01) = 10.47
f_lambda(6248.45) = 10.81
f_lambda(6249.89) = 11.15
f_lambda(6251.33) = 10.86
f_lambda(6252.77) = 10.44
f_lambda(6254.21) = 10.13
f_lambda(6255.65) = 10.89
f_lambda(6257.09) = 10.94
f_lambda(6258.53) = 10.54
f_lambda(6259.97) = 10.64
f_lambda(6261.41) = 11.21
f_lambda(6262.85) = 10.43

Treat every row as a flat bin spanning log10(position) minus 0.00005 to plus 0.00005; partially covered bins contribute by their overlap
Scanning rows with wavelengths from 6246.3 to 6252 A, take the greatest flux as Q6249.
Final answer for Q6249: 11.15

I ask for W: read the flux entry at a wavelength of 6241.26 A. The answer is 11.09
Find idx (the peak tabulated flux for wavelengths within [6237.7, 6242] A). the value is 11.09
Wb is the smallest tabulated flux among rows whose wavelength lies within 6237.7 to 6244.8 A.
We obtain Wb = 10.47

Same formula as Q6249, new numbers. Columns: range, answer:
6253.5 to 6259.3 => 10.94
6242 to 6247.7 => 10.87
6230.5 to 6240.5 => 11.07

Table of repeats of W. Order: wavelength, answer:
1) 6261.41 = 11.21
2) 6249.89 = 11.15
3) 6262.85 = 10.43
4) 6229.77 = 10.62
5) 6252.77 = 10.44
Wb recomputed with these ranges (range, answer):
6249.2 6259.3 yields 10.13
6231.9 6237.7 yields 10.39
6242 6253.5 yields 10.44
